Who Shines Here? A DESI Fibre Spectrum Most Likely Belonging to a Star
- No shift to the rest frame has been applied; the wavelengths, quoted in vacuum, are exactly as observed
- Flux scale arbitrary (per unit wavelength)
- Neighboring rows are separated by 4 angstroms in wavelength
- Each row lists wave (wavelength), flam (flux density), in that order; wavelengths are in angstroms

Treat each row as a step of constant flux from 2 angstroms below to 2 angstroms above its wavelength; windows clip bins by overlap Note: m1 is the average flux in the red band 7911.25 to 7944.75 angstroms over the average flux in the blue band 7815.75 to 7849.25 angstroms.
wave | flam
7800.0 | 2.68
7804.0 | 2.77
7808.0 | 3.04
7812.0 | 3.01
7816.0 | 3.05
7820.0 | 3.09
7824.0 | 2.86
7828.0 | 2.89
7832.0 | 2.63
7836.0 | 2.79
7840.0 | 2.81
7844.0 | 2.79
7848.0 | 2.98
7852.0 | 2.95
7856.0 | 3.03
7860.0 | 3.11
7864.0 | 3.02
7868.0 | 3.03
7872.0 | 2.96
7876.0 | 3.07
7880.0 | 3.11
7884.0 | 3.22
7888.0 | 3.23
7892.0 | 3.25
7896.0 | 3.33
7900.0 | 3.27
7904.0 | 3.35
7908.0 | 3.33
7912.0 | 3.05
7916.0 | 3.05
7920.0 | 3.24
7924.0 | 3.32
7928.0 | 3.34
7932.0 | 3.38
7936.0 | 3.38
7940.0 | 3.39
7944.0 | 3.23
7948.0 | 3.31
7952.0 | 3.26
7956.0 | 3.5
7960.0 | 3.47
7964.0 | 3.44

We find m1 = 1.14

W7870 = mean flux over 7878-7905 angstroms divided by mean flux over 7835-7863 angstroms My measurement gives 1.11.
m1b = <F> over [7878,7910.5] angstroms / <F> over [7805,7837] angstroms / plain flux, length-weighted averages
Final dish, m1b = 1.12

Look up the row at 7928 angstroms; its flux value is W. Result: 3.34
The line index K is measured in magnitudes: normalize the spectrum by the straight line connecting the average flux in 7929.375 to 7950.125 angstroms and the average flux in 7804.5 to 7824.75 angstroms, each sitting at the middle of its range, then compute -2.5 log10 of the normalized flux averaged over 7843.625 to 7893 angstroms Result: 0.03 mag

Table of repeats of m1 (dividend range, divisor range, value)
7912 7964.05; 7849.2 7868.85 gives 1.10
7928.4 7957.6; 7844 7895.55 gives 1.09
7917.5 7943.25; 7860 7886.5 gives 1.08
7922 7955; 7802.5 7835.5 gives 1.14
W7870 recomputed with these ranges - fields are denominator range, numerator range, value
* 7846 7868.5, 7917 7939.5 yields 1.10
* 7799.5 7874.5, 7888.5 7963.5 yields 1.13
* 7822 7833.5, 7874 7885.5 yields 1.12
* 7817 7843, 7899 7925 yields 1.13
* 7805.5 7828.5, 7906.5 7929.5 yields 1.08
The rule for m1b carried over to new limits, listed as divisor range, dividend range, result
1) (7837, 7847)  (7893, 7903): 1.17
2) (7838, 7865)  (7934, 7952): 1.12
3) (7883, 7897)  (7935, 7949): 1.02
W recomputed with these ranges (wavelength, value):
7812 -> 3.01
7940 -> 3.39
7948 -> 3.31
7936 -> 3.38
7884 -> 3.22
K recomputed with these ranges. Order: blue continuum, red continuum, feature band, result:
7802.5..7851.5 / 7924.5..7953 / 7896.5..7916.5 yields -0.01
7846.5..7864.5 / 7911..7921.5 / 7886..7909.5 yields -0.07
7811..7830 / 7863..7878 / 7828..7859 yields 0.05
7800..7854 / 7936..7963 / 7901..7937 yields -0.01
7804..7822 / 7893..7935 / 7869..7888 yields 0.03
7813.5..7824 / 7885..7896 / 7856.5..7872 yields 0.05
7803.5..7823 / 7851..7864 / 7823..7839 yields 0.08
